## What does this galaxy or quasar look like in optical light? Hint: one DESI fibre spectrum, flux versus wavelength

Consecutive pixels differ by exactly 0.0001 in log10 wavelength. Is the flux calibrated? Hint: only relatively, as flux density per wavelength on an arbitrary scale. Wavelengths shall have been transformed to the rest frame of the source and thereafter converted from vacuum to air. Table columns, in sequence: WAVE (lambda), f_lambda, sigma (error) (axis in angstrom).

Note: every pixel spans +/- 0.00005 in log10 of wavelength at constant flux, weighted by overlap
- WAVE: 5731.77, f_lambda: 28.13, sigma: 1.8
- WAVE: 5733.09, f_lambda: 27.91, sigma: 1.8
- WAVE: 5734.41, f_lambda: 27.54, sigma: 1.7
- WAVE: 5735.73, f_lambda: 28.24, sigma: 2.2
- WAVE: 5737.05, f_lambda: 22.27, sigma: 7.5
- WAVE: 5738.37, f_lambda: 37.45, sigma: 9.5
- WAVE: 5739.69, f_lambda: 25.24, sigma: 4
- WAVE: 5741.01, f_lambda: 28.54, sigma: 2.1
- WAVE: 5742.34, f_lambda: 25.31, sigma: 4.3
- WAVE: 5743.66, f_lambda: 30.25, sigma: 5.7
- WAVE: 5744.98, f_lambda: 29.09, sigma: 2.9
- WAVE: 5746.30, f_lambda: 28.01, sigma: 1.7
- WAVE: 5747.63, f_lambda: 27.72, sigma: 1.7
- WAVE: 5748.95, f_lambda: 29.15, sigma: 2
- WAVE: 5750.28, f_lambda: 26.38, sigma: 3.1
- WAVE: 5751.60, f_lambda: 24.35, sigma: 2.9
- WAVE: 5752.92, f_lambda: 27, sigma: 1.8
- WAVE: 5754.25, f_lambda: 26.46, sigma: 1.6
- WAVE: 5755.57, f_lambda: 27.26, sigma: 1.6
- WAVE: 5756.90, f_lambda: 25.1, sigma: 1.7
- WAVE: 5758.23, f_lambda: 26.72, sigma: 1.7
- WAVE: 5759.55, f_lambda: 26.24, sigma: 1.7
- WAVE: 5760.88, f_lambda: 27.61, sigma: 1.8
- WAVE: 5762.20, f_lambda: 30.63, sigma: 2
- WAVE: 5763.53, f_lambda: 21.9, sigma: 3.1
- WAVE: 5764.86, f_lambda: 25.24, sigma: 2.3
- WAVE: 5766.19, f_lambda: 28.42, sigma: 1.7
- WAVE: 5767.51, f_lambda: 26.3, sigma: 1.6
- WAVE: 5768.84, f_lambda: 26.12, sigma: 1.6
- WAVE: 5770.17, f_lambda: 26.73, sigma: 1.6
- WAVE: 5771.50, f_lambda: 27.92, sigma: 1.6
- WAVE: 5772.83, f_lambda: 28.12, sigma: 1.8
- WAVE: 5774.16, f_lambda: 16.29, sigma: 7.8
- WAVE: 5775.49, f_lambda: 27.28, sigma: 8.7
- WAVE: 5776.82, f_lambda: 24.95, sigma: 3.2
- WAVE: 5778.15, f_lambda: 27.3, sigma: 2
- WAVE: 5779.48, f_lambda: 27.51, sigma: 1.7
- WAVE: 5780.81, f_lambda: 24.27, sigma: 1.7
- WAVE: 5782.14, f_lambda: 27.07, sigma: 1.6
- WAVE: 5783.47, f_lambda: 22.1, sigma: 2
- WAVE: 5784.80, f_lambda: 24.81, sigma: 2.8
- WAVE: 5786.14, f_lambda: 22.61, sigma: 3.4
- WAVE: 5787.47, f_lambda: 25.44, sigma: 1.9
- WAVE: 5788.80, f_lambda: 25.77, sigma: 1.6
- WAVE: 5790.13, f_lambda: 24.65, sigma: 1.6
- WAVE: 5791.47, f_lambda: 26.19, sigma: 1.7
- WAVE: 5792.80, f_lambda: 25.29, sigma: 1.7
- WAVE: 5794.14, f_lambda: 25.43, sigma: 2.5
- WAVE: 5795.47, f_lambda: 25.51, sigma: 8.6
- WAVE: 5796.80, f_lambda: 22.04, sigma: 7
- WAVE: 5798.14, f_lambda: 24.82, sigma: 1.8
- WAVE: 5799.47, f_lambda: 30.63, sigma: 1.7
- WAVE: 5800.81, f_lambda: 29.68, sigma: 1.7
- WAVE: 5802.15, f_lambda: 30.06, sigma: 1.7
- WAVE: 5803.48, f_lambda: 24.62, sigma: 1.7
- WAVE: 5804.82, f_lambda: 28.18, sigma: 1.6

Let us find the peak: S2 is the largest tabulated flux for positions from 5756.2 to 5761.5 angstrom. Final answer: 27.61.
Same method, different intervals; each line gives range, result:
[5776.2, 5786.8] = 27.51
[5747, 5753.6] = 29.15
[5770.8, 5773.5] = 28.12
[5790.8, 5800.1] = 30.63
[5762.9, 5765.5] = 25.24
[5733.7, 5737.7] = 28.24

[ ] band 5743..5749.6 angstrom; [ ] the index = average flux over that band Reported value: 28.9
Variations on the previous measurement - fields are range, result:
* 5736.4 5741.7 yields 28.4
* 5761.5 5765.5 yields 26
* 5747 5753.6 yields 26.9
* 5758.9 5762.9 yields 28.1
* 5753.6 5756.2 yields 26.9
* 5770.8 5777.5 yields 24.9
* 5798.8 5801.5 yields 30.1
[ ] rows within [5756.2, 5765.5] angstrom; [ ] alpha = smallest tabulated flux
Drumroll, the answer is 21.9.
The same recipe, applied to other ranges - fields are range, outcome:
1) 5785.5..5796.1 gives 22.61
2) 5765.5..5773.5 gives 26.12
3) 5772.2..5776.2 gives 16.29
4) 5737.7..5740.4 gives 25.24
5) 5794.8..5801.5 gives 22.04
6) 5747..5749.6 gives 27.72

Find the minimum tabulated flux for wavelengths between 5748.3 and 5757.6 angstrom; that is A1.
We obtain 24.35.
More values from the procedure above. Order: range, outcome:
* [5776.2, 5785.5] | 22.1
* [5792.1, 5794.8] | 25.29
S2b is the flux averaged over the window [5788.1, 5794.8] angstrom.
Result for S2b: 25.5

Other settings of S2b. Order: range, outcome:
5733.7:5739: 28.8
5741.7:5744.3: 27.8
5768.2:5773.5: 27.2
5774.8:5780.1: 26.7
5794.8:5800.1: 25.8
